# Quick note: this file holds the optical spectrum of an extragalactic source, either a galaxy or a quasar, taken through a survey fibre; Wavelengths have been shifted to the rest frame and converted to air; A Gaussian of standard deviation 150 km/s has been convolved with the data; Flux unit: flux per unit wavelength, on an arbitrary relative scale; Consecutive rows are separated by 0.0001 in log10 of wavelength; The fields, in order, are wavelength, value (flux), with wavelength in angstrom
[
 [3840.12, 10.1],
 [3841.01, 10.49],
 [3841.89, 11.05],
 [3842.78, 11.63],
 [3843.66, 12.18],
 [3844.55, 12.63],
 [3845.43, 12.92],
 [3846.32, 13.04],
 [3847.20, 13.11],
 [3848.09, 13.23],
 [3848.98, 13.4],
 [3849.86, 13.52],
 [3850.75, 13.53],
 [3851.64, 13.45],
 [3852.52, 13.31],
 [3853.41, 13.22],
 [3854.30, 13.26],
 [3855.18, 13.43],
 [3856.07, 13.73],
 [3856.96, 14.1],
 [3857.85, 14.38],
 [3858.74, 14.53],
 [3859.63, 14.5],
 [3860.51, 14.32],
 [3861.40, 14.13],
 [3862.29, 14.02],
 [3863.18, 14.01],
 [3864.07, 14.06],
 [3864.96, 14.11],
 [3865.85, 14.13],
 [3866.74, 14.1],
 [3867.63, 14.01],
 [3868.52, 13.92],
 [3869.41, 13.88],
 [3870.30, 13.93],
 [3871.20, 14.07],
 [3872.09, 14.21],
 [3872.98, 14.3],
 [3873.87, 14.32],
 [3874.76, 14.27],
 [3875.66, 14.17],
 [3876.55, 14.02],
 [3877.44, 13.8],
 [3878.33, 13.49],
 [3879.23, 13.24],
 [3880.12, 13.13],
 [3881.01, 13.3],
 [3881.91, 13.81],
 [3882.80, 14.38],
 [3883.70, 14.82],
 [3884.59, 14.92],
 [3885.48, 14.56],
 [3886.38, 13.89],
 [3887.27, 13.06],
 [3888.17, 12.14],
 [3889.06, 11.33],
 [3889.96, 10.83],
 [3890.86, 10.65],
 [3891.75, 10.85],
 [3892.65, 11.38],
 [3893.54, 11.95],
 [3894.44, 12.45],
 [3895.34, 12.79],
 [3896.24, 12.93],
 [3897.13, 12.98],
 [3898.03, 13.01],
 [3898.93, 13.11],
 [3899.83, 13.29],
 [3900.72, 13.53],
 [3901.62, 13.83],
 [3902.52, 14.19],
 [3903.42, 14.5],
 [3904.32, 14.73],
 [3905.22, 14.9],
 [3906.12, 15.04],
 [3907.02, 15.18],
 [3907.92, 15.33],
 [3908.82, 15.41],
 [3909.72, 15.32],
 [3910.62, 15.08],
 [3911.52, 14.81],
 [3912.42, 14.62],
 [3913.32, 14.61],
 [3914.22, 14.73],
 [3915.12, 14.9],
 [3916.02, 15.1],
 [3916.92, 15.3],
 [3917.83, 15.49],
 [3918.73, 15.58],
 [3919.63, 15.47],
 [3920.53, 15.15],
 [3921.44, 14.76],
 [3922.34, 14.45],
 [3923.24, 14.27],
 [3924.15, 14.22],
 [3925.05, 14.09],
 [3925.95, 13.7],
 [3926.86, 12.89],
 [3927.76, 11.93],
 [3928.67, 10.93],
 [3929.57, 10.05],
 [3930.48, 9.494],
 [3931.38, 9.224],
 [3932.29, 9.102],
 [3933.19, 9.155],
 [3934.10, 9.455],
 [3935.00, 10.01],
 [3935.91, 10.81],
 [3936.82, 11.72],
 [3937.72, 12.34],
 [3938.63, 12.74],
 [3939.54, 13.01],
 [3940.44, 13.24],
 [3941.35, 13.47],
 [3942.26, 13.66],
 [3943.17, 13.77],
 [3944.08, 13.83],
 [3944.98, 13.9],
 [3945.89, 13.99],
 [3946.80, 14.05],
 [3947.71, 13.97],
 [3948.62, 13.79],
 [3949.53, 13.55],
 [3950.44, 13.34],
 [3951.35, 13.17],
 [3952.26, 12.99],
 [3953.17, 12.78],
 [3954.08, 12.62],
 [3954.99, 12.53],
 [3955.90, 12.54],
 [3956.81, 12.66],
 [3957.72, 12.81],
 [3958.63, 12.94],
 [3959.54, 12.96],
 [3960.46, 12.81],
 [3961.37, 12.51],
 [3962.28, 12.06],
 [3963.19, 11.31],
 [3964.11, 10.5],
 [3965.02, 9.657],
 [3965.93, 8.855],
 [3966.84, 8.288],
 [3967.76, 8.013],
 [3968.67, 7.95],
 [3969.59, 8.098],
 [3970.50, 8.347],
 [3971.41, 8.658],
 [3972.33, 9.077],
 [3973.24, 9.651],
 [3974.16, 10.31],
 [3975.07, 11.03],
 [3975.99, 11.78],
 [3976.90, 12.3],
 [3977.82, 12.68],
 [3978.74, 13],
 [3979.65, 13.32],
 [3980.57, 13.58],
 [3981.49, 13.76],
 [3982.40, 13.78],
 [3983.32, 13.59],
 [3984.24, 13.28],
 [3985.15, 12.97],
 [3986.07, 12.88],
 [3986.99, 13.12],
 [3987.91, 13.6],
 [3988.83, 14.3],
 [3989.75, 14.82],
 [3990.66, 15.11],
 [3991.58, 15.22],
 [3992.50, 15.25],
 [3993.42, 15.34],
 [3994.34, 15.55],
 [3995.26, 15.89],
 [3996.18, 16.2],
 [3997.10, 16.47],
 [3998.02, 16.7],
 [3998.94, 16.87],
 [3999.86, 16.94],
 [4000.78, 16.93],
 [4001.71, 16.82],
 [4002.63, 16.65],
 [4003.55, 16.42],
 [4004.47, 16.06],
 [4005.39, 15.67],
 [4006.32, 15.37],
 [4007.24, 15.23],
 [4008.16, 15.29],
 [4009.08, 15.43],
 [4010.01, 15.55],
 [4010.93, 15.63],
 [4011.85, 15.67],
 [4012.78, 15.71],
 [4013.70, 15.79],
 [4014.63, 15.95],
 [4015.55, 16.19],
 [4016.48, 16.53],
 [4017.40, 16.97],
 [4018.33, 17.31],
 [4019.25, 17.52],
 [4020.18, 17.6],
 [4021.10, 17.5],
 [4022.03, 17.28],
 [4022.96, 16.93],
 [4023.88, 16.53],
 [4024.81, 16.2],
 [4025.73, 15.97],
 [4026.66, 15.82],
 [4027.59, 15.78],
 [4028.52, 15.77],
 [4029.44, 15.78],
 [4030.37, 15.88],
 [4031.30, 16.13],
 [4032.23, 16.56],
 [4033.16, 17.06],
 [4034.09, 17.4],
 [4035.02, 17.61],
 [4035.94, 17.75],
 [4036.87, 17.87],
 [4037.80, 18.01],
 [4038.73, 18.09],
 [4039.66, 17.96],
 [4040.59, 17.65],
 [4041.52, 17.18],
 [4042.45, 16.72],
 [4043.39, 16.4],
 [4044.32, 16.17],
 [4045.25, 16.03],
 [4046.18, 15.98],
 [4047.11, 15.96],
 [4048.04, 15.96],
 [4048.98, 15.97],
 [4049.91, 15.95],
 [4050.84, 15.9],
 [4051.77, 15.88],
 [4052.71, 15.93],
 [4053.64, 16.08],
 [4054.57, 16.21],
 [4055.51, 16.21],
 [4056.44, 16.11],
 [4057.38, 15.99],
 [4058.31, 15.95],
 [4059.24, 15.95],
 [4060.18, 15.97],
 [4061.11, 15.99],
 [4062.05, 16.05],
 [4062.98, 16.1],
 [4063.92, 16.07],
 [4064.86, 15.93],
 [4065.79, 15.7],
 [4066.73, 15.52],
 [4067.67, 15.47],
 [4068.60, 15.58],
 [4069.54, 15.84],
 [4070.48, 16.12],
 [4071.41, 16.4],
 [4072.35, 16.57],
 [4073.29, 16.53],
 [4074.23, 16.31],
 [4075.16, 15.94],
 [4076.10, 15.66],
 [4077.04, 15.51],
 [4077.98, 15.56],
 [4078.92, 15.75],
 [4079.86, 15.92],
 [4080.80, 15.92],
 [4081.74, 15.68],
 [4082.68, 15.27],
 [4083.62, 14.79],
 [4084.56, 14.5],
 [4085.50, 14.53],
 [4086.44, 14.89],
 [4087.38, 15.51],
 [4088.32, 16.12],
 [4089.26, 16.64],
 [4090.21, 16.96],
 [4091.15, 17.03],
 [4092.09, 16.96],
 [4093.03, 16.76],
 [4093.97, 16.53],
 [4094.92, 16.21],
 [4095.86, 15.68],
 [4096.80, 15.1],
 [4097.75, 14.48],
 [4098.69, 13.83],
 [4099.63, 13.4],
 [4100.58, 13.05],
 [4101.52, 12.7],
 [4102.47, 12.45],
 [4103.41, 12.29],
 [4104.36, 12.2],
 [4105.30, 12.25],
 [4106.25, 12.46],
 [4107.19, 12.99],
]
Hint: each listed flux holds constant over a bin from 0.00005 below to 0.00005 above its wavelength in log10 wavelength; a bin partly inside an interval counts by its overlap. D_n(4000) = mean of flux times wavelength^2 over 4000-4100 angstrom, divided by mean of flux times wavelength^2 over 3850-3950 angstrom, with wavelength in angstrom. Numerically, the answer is 1.29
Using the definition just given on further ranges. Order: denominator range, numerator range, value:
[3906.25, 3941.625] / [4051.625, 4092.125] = 1.29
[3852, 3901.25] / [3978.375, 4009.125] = 1.18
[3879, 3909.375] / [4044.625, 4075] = 1.30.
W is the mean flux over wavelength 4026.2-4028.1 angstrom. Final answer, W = 15.8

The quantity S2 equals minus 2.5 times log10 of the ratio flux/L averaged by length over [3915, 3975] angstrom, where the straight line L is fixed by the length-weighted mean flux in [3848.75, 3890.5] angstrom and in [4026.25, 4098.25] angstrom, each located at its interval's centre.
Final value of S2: 0.20 mag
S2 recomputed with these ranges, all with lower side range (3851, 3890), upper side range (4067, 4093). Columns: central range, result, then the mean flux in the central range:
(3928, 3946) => 0.24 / 11.7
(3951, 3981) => 0.29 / 11.3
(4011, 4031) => -0.08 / 16.4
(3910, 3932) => 0.04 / 13.8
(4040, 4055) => -0.05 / 16.3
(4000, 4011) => -0.06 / 16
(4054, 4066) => -0.02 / 16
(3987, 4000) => -0.03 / 15.5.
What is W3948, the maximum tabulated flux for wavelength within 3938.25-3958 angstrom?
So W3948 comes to 14.05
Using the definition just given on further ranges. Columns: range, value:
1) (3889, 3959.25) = 15.58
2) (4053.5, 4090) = 16.64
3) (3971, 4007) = 16.94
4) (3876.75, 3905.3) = 14.92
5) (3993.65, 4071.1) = 18.09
